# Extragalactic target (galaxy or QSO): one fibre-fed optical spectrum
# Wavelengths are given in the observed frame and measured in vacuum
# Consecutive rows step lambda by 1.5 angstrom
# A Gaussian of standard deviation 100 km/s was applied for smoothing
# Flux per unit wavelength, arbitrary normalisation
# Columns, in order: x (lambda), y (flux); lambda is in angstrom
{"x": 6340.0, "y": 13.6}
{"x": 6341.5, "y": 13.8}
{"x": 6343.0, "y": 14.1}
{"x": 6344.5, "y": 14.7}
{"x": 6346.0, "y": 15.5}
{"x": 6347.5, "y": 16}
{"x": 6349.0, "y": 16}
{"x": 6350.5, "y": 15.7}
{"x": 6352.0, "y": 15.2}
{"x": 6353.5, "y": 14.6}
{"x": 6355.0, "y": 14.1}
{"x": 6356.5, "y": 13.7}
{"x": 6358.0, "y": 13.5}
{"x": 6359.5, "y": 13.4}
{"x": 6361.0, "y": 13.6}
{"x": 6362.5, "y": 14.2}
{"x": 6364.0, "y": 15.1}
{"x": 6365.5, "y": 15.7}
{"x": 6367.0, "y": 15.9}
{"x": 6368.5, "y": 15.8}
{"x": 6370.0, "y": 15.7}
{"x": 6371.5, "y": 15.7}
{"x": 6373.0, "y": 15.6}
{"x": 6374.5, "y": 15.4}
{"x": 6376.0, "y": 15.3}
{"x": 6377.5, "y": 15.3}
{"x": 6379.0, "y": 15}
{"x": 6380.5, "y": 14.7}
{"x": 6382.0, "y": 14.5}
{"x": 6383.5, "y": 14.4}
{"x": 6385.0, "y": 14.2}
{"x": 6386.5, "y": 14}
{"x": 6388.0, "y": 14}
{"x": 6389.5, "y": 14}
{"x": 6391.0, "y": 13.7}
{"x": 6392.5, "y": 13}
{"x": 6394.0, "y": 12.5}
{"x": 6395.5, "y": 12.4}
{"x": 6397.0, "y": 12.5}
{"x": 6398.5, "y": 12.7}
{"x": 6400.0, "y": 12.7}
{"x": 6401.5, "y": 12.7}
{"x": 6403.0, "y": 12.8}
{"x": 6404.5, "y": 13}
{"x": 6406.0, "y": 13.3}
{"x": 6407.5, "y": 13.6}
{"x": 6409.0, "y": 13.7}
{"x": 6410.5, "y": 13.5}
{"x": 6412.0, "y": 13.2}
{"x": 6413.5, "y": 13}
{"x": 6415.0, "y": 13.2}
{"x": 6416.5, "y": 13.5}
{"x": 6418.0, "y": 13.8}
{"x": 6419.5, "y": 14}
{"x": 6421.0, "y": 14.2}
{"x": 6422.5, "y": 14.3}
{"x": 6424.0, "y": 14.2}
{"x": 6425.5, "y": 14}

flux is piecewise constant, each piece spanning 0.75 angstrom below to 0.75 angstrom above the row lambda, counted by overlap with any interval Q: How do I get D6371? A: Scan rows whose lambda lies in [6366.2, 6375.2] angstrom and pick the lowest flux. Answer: 15.4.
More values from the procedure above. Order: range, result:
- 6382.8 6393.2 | 13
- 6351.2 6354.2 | 14.6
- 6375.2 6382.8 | 14.5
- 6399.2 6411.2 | 12.7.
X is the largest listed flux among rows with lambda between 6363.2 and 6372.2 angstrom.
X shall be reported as 15.9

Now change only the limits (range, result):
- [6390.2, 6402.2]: 13.7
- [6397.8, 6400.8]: 12.7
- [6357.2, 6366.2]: 15.7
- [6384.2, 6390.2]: 14.2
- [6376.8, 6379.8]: 15.3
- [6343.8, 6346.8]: 15.5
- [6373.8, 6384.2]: 15.4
